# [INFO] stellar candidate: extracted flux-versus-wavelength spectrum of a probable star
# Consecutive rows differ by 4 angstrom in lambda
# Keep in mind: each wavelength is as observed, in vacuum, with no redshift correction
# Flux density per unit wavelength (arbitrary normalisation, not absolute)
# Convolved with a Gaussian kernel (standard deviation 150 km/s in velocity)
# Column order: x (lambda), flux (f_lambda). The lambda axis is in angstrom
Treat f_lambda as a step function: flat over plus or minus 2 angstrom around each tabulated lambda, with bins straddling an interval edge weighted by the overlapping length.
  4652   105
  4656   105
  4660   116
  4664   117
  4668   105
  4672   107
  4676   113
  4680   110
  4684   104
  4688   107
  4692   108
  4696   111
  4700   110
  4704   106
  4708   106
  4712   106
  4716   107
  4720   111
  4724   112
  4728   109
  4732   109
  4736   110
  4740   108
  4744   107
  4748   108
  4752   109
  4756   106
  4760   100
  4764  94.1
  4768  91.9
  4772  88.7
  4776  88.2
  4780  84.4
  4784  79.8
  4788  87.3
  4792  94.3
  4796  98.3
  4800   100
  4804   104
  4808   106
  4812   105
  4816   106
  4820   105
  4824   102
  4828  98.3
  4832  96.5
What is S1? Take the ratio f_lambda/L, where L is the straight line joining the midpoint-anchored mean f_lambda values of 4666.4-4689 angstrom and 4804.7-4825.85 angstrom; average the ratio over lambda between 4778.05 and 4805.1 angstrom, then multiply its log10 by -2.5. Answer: 0.14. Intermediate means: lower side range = 108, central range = 92.2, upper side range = 105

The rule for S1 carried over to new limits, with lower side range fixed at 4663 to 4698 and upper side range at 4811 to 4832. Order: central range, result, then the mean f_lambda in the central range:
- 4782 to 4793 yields 0.20 mag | 86.5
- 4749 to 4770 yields 0.05 mag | 101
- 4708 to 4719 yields 0.01 mag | 107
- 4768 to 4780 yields 0.18 mag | 88.4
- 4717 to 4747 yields -0.03 mag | 109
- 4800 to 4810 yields -0.01 mag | 104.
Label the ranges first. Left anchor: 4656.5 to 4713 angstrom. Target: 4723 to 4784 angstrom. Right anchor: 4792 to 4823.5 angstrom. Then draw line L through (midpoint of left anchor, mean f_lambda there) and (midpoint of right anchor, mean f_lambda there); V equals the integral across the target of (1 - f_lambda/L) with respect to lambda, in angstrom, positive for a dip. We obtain 2.8 angstrom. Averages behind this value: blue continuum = 109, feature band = 101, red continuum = 103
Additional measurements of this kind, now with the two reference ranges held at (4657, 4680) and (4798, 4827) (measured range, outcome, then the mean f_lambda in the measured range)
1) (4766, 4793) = 4.6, 87.6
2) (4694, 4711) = 0.2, 108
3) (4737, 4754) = -0.1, 108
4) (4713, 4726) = -0.1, 110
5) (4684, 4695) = 0.3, 107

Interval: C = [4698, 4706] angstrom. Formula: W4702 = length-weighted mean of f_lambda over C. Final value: 108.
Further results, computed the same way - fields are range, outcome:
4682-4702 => 108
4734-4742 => 109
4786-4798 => 93.3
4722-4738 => 110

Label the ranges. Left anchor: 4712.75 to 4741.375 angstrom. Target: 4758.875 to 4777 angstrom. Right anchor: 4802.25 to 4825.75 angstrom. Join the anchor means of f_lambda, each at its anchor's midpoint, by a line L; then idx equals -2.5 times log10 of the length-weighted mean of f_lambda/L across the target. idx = 0.16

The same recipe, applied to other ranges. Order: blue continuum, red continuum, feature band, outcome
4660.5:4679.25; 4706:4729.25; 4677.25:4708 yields 0.02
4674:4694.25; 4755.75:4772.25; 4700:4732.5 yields -0.05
